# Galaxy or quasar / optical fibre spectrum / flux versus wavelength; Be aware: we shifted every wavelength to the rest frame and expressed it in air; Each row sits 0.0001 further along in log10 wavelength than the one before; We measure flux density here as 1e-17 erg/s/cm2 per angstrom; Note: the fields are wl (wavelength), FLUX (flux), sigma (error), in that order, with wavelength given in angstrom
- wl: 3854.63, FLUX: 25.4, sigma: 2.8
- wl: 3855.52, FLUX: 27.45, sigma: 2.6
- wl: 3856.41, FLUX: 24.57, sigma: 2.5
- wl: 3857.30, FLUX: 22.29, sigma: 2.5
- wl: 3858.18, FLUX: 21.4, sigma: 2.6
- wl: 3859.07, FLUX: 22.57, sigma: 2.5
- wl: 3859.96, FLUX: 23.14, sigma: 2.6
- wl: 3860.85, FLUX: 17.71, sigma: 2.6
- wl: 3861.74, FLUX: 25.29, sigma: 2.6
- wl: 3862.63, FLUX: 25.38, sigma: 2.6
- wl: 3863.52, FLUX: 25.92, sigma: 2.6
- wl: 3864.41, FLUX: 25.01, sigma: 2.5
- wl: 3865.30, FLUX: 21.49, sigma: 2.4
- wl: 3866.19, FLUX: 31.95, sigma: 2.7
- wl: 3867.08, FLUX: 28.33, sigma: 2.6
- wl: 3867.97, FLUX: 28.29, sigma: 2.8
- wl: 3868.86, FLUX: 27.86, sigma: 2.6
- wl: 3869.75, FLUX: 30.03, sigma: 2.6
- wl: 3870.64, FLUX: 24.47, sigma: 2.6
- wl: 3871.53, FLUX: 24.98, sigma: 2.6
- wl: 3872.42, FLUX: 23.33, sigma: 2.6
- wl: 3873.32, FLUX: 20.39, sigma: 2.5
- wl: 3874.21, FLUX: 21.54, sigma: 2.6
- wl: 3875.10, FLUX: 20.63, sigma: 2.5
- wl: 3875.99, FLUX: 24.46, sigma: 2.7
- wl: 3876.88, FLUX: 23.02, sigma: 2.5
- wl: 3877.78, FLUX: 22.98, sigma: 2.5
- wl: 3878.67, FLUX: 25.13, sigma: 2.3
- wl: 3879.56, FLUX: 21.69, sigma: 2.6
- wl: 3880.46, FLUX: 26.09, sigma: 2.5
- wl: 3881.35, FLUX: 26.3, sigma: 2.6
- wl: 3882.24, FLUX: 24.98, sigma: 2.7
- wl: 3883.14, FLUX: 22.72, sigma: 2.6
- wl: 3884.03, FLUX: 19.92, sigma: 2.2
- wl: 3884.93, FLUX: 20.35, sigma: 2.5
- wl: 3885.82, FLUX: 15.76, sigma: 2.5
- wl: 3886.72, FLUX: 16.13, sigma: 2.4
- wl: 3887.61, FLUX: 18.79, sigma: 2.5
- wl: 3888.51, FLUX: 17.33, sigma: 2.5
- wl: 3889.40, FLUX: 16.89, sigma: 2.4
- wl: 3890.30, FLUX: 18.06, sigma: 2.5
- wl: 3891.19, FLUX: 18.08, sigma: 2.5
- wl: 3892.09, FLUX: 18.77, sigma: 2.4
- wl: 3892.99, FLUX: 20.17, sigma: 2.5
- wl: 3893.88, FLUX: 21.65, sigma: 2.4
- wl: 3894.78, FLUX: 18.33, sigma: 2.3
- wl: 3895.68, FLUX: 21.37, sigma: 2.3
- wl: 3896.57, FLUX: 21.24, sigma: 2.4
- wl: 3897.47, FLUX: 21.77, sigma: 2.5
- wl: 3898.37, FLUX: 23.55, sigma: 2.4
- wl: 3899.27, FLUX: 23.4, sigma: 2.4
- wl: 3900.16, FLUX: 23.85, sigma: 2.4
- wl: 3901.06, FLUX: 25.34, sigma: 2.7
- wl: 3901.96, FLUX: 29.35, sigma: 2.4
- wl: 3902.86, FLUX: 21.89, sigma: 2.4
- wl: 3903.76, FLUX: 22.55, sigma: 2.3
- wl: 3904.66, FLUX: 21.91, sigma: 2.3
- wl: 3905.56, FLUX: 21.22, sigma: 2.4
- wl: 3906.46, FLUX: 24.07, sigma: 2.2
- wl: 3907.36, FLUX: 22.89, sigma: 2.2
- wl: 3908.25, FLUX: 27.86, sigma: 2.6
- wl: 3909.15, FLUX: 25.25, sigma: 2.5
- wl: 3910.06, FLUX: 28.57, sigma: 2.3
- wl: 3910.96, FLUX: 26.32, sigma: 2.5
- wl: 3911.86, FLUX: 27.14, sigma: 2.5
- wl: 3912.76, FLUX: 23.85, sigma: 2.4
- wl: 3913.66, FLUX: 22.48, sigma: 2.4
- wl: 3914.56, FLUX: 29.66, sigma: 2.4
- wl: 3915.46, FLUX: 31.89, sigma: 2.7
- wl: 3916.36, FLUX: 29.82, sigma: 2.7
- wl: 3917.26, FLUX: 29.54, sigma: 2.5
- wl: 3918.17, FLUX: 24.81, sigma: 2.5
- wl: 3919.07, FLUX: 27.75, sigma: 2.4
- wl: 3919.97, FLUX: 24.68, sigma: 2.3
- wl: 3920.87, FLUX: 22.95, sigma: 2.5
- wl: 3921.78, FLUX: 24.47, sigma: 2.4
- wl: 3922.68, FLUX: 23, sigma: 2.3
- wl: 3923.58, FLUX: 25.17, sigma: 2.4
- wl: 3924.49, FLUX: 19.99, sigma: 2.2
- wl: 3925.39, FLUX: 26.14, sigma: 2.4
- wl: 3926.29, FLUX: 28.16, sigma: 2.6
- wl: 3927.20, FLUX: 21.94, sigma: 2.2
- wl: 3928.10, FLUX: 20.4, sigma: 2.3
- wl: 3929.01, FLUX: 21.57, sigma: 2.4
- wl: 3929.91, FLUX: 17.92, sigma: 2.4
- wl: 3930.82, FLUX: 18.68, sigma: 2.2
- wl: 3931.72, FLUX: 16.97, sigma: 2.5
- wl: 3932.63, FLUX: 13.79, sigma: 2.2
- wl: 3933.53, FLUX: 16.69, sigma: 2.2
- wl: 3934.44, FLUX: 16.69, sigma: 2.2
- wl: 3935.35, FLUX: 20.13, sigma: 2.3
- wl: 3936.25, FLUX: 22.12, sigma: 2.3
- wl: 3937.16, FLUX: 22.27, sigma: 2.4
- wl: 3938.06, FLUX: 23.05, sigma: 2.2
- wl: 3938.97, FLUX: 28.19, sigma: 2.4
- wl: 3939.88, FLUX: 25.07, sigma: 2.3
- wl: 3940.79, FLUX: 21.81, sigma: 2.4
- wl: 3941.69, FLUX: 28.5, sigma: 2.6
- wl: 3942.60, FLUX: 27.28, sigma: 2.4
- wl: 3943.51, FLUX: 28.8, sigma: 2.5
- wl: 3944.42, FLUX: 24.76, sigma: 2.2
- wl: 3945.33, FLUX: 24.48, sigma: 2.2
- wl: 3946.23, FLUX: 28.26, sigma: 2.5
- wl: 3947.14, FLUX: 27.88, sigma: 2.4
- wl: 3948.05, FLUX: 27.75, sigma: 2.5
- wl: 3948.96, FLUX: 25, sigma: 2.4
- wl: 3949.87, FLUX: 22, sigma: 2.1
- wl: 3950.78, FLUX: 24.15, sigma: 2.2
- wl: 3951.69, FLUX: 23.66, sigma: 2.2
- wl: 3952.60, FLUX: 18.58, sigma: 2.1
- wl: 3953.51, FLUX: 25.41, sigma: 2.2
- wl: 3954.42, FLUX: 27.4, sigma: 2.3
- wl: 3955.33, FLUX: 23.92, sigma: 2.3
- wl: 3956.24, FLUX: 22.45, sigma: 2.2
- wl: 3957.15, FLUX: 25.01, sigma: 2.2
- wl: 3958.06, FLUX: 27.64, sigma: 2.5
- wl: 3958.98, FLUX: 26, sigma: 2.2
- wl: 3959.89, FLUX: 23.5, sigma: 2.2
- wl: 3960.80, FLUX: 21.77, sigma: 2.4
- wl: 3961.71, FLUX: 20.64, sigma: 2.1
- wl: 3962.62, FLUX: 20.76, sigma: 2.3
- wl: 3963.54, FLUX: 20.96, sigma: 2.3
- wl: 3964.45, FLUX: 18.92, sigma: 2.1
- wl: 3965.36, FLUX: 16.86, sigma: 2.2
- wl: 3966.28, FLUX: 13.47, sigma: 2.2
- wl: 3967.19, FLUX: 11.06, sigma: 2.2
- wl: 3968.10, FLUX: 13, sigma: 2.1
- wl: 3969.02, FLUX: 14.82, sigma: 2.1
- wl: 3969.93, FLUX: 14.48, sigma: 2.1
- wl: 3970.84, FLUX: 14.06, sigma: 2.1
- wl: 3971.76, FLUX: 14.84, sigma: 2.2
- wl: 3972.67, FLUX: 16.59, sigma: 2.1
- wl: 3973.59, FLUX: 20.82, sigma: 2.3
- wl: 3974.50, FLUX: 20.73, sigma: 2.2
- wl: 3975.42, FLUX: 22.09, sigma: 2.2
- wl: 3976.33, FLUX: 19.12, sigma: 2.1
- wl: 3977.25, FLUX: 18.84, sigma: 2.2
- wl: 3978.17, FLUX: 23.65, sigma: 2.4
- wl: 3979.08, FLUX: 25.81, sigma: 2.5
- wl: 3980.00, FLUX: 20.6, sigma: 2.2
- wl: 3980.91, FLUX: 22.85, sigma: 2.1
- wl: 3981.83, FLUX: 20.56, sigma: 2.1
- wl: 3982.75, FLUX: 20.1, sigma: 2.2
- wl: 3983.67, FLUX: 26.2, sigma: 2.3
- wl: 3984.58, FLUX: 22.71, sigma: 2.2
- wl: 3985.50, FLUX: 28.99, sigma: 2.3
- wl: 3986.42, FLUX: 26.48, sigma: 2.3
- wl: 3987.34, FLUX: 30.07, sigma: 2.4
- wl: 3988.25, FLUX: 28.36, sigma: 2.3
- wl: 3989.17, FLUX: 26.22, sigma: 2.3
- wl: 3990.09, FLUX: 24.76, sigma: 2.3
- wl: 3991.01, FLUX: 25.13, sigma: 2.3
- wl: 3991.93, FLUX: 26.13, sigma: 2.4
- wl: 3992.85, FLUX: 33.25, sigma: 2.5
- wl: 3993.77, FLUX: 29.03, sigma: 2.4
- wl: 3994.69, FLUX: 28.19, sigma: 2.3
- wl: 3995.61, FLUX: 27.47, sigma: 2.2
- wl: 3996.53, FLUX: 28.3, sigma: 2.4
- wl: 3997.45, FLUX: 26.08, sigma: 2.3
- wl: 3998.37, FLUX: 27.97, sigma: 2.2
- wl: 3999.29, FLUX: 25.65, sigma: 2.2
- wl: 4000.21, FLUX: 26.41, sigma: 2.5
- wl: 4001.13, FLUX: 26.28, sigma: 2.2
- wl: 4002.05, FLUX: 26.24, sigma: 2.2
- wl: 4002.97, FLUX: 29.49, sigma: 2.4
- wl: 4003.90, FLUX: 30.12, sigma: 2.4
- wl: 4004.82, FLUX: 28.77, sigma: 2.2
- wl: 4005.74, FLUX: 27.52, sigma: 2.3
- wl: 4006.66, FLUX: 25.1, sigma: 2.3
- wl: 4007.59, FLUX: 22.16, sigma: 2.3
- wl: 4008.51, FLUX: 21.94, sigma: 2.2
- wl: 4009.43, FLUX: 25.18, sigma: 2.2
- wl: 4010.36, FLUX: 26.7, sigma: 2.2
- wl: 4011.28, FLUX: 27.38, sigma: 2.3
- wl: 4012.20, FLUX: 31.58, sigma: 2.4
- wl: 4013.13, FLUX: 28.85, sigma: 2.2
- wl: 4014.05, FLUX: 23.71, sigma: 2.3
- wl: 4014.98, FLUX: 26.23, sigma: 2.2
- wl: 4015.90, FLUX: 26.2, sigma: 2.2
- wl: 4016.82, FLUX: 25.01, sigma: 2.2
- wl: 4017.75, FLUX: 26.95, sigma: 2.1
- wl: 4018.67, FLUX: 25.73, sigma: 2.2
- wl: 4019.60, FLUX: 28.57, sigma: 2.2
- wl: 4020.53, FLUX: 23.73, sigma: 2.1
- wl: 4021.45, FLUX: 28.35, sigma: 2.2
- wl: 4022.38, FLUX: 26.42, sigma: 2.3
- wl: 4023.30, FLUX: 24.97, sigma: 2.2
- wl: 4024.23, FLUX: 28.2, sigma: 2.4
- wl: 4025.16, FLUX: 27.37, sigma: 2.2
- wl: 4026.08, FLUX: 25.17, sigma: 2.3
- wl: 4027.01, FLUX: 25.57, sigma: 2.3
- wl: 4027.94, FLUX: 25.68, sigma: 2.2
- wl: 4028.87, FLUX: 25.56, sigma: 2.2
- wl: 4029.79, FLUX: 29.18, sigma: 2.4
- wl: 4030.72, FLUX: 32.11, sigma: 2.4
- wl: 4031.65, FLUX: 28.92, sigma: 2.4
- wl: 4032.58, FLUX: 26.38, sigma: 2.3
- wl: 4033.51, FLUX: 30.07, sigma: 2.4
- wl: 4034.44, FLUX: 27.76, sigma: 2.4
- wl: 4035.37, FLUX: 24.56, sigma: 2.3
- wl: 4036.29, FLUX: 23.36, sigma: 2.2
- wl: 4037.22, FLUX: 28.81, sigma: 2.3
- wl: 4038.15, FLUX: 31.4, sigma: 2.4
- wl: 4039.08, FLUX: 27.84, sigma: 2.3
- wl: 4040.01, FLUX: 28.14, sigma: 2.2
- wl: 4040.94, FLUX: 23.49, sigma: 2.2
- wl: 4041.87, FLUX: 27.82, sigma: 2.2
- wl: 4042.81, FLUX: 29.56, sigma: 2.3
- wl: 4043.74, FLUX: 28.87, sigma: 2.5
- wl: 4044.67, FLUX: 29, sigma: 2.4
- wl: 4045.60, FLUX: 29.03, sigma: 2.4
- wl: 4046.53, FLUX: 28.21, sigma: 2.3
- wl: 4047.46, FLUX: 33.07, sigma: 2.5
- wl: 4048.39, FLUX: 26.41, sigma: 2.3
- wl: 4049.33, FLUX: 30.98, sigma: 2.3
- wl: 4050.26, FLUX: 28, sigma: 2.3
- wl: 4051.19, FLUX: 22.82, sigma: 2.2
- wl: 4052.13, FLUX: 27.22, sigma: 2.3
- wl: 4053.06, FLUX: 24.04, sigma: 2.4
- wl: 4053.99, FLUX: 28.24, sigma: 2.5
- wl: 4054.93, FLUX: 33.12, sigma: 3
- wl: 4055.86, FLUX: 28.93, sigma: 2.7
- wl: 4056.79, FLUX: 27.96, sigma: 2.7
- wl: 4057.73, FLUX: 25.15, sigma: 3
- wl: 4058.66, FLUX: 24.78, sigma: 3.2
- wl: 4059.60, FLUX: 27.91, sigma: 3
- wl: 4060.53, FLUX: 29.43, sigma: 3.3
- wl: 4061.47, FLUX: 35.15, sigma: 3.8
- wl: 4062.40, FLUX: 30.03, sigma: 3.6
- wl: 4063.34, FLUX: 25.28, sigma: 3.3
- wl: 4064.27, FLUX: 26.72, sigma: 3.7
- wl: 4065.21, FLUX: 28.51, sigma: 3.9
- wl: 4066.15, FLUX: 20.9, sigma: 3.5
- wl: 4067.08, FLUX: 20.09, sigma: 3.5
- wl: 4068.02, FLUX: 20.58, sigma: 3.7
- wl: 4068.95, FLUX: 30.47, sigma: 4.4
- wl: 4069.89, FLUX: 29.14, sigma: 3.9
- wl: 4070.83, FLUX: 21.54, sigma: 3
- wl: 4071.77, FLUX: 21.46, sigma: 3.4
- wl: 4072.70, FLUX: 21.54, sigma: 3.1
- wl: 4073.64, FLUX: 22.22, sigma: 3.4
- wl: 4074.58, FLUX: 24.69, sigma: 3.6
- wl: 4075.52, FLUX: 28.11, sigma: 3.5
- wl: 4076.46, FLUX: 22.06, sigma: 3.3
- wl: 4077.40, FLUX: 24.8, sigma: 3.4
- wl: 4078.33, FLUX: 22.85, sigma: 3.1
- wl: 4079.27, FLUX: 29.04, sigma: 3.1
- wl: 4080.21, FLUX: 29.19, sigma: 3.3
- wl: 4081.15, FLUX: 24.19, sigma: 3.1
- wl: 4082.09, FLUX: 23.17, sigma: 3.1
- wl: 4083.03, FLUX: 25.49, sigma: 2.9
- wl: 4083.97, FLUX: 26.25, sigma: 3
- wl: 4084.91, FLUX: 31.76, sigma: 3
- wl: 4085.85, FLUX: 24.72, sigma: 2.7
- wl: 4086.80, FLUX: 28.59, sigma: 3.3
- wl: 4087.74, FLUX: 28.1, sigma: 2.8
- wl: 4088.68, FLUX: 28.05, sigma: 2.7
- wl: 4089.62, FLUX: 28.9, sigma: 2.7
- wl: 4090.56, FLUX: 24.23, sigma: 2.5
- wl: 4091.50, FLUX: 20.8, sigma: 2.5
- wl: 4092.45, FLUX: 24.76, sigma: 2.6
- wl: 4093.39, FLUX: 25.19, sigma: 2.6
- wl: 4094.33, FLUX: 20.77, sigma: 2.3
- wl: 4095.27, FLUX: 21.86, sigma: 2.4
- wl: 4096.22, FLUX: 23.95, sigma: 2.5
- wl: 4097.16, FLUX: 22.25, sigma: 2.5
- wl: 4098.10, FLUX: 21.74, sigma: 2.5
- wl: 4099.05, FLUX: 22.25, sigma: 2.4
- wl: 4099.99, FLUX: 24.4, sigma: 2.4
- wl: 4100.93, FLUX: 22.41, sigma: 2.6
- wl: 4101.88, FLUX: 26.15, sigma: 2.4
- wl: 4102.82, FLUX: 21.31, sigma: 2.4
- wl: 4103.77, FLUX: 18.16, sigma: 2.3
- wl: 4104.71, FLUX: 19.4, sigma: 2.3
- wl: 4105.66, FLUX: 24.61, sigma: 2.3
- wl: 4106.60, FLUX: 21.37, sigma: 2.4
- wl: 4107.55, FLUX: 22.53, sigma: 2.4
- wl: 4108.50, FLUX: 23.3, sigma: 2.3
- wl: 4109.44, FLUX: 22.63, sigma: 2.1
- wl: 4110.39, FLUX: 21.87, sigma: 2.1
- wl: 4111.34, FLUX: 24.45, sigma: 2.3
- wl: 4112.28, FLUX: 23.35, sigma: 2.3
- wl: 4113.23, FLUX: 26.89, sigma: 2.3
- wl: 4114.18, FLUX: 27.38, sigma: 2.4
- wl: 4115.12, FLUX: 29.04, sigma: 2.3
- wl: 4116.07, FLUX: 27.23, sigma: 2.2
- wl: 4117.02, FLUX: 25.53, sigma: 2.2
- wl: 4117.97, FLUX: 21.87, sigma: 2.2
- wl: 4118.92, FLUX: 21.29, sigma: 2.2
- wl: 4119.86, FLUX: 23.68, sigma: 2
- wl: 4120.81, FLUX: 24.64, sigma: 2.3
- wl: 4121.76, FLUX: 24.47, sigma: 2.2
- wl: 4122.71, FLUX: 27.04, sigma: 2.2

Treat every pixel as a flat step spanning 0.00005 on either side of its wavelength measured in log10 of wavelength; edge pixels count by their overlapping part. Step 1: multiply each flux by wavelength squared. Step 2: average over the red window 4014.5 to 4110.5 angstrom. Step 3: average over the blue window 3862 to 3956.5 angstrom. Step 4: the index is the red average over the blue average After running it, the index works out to 1.2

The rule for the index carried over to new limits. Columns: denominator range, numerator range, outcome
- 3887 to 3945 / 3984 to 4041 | 1.23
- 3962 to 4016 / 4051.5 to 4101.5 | 1.13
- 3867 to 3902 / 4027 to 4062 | 1.36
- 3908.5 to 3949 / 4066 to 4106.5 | 1.08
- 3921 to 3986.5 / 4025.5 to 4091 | 1.29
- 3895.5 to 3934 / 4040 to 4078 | 1.21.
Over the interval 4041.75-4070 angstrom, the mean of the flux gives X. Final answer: 27.6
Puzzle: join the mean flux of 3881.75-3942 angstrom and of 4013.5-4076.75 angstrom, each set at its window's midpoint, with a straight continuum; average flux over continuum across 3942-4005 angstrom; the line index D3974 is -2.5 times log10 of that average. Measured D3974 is 0.045 mag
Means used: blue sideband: 22.6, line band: 23.6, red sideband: 26.8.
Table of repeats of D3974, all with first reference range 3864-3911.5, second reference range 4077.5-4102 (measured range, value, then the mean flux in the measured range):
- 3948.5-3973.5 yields 0.17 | 20.3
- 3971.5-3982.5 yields 0.16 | 20.6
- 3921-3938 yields 0.12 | 21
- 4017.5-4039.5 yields -0.12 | 27.2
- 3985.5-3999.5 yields -0.15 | 27.6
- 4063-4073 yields 0.02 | 24.3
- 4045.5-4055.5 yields -0.15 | 28.3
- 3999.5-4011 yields -0.09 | 26.3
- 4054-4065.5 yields -0.16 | 28.6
